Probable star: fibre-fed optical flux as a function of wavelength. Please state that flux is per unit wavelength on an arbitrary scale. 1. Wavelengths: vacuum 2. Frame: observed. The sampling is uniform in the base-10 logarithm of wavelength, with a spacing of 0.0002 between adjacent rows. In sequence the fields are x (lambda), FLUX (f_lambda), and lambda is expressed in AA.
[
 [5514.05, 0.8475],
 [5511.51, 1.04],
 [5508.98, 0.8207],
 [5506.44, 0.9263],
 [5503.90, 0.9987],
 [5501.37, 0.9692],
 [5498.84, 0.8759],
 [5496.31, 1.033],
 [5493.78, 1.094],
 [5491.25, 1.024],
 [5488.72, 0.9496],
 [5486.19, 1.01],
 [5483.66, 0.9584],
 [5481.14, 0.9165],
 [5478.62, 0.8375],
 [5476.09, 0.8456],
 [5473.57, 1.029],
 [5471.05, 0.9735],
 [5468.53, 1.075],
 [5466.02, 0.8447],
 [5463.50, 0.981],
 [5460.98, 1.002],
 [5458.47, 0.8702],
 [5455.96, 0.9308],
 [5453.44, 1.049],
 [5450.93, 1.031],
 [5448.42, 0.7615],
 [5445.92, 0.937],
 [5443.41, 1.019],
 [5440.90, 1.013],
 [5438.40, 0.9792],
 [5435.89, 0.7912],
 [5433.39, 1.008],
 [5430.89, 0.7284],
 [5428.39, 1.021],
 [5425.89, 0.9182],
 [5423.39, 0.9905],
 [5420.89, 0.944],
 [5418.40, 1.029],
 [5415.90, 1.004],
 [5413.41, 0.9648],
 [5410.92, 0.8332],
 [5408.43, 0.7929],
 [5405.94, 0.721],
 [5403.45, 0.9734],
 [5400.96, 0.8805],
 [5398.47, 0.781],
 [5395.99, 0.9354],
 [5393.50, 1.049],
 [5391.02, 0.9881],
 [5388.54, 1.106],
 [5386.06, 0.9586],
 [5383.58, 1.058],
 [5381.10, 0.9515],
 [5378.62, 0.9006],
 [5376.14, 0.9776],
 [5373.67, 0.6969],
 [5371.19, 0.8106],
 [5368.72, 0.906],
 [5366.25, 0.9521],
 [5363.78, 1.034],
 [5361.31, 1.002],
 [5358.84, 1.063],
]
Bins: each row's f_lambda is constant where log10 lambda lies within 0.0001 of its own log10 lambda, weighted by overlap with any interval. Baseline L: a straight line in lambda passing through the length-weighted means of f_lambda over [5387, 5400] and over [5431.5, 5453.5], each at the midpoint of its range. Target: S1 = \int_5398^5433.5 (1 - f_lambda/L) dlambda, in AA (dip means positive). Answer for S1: 1.9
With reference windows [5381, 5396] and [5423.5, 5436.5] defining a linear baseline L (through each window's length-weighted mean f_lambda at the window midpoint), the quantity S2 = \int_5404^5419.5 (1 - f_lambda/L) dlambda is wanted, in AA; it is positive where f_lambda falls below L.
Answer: 0.99 AA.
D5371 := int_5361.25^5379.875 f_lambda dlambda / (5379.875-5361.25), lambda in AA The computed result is 0.904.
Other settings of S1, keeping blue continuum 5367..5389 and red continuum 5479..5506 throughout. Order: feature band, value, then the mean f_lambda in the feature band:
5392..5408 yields 0.8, 0.886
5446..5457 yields 0.2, 0.943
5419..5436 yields 0.3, 0.927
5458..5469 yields 0.1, 0.952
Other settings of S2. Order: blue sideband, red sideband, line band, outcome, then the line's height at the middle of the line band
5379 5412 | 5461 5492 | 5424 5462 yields 0.2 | 0.942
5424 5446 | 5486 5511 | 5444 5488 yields 0.3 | 0.953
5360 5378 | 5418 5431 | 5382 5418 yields 0.0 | 0.934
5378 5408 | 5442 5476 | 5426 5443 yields 0.4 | 0.951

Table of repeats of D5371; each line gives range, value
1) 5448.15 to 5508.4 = 0.959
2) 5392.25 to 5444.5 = 0.922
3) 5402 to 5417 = 0.881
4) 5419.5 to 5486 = 0.942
